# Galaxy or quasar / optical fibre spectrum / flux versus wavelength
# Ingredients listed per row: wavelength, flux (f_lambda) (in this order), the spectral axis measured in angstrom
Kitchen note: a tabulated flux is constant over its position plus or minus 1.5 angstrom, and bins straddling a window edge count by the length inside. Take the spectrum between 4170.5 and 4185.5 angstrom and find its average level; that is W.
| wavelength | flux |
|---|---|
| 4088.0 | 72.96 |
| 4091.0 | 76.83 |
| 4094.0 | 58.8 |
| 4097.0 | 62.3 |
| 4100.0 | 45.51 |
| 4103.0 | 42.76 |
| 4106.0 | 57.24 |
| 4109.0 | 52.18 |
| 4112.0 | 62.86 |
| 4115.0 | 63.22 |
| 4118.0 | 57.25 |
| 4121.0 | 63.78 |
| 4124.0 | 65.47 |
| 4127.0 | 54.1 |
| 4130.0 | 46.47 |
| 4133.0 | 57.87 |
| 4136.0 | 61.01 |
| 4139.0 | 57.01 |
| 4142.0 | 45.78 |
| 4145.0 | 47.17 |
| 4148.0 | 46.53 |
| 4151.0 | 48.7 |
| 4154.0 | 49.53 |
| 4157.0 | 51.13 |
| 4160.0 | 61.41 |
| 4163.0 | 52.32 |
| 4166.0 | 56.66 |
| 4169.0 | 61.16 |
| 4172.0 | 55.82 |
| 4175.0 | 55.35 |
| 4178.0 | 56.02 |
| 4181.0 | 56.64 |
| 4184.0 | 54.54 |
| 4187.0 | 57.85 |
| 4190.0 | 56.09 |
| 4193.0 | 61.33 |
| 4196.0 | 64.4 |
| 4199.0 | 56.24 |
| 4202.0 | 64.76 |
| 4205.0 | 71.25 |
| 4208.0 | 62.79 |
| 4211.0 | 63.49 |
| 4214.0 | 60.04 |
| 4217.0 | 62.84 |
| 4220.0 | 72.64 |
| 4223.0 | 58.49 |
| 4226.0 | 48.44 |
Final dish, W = 55.7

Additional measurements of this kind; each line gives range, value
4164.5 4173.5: 57.9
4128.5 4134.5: 52.2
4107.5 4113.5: 57.5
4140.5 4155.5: 47.5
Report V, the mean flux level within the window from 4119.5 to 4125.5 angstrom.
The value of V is 64.6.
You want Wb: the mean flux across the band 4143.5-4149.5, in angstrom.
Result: 46.9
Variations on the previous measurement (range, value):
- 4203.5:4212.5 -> 65.8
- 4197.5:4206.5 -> 64.1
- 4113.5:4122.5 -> 61.4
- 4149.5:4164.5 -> 52.6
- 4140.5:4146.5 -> 46.5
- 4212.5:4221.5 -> 65.2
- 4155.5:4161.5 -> 56.3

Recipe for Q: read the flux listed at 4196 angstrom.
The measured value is 64.4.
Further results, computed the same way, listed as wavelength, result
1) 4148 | 46.53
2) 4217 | 62.84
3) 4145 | 47.17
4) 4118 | 57.25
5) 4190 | 56.09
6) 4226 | 48.44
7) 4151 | 48.7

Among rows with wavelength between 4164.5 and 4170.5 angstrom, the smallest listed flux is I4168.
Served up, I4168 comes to 56.66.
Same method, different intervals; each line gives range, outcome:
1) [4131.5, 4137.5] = 57.87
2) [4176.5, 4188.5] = 54.54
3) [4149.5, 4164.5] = 48.7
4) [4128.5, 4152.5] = 45.78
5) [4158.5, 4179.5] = 52.32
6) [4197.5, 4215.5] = 56.24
